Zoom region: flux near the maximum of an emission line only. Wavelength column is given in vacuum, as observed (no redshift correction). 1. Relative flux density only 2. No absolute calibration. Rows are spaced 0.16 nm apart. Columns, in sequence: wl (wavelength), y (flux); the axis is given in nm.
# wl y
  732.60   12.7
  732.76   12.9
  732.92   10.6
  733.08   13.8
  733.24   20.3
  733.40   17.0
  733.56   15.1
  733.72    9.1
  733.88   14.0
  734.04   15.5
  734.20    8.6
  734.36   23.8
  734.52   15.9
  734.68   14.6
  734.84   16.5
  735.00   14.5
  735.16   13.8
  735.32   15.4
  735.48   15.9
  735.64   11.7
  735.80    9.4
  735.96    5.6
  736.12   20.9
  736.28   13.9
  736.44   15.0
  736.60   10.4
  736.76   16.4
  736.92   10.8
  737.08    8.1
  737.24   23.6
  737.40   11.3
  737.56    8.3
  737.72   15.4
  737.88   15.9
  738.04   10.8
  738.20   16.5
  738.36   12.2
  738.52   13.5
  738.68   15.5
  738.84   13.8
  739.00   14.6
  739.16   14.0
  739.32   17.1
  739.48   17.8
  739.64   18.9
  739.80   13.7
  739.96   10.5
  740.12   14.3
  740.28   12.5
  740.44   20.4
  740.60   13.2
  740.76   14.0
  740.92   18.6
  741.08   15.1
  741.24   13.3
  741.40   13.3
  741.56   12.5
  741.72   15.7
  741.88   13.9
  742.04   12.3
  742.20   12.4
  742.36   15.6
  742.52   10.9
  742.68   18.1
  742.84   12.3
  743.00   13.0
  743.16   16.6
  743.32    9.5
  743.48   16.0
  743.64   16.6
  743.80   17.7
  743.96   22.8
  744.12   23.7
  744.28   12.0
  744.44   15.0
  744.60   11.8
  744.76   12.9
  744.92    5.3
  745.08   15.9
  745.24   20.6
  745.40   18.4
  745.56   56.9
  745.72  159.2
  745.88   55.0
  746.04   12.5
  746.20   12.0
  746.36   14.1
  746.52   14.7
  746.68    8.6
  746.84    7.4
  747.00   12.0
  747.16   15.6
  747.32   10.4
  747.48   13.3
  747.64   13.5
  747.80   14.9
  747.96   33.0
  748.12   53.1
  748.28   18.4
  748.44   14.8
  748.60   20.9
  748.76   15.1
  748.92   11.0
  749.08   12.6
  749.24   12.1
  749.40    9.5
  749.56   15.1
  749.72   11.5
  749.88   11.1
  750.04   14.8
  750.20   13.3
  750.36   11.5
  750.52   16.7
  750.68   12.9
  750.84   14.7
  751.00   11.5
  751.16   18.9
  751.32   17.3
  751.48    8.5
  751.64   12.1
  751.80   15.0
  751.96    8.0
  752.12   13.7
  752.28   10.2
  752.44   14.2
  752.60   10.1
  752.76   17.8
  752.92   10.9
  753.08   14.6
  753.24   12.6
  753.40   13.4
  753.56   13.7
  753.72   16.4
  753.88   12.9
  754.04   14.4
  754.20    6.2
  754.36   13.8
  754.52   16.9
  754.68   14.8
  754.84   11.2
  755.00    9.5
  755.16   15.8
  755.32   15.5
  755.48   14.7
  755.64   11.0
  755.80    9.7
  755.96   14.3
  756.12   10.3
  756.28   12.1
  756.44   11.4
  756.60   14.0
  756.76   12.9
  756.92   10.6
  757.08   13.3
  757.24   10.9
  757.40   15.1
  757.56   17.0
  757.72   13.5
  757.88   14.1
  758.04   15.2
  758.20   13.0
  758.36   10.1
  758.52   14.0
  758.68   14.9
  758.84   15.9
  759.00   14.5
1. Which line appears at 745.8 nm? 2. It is H-alpha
